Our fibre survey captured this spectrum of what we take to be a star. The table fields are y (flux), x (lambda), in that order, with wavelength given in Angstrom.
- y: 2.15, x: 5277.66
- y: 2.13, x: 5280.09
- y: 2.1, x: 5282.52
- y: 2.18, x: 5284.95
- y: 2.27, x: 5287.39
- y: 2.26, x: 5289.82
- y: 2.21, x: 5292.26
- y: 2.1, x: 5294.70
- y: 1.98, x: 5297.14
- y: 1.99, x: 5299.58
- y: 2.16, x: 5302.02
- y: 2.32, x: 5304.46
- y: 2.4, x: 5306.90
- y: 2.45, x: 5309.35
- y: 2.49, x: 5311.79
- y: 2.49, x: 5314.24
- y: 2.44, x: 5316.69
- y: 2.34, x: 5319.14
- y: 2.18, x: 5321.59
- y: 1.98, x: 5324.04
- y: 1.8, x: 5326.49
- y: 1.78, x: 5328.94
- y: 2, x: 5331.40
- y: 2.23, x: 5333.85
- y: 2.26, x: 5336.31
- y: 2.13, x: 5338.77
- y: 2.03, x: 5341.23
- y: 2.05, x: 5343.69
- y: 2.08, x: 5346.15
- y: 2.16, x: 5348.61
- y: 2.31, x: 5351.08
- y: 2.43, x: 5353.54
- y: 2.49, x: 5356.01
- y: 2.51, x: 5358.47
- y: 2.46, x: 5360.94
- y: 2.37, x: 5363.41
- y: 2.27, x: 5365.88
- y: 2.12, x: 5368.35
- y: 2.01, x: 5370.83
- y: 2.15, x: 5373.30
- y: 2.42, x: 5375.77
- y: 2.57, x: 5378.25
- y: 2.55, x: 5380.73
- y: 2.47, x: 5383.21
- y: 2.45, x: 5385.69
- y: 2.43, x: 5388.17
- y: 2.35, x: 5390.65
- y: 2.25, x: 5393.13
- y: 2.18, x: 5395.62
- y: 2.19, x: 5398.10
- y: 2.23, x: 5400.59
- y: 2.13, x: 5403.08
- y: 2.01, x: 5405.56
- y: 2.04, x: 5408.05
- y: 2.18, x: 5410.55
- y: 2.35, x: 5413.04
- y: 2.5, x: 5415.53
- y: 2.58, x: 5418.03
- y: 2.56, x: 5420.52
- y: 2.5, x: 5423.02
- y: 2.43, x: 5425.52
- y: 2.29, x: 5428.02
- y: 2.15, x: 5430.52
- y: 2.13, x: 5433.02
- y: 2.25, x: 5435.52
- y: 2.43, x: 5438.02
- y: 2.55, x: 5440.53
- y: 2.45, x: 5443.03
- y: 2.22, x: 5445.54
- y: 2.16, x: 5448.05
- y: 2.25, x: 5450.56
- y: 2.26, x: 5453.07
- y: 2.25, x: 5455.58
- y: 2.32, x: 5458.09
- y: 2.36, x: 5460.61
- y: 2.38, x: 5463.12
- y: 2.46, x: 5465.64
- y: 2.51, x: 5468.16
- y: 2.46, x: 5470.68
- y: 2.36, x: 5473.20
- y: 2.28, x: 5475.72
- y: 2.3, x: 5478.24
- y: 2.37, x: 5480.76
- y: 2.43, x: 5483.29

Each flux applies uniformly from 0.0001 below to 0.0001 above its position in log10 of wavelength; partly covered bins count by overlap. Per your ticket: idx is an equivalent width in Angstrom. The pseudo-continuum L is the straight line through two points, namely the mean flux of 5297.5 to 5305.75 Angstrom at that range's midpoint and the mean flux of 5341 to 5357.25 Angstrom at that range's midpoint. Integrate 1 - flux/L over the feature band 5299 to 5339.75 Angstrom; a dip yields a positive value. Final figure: -0.6 Angstrom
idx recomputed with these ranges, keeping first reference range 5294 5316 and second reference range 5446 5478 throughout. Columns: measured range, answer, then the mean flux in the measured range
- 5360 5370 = 0.0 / 2.29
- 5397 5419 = 0.7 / 2.24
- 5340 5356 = 0.6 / 2.2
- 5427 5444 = 0.0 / 2.32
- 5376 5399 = -0.8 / 2.39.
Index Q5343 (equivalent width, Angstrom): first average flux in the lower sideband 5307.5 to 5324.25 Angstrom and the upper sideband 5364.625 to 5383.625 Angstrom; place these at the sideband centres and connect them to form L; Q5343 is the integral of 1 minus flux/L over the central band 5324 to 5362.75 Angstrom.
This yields 2.7 Angstrom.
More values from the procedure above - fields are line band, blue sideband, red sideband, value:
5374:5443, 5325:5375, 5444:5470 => -2.5 Angstrom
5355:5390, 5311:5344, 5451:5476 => -2.4 Angstrom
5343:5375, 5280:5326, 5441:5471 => 0.0 Angstrom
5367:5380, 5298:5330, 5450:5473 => 0.1 Angstrom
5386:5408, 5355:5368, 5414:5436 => 1.5 Angstrom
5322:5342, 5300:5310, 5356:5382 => 2.5 Angstrom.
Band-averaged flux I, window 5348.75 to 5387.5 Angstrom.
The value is 2.37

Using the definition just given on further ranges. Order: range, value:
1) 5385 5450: 2.31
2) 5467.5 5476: 2.41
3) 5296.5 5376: 2.22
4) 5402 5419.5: 2.26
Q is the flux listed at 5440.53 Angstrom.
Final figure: 2.55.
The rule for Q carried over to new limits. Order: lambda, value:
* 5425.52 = 2.43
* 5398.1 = 2.19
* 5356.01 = 2.49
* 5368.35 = 2.12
